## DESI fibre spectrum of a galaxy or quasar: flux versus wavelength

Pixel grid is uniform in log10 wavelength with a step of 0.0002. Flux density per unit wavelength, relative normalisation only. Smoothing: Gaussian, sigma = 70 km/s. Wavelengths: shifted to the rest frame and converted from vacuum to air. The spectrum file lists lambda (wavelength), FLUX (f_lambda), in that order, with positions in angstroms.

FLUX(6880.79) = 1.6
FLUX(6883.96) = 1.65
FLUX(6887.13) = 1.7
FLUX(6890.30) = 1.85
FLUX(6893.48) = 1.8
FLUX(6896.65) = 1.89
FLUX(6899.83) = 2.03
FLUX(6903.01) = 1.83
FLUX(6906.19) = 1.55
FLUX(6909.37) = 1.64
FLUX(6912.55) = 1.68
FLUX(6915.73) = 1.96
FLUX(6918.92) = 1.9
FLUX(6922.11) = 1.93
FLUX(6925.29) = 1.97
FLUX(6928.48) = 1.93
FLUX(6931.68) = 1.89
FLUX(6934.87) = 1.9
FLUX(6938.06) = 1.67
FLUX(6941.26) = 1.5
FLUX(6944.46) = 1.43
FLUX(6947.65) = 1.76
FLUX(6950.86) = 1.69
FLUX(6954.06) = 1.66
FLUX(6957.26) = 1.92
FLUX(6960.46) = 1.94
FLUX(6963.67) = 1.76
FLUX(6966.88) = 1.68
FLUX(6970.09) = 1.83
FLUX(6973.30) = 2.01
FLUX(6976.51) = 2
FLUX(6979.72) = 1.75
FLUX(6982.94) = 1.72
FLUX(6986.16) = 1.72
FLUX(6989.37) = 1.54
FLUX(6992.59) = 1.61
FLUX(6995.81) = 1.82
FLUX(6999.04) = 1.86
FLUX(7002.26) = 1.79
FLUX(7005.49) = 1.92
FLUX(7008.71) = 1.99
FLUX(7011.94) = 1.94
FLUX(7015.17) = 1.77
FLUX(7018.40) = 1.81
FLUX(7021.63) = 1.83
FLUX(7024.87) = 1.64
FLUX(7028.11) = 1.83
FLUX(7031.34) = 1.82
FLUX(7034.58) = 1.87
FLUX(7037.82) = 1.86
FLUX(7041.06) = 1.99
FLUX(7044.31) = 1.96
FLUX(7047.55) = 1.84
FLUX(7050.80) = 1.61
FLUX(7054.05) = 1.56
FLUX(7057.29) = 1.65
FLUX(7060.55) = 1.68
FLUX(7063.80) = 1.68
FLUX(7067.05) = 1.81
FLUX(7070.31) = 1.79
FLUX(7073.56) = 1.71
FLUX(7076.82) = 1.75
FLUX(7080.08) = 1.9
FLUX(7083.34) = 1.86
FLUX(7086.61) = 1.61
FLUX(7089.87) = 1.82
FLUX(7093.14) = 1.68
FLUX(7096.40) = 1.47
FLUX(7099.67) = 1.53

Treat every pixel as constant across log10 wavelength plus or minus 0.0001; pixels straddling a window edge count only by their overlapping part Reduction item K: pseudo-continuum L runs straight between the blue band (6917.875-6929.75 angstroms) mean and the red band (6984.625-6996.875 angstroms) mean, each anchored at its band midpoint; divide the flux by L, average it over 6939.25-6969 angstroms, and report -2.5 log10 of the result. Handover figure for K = 0.06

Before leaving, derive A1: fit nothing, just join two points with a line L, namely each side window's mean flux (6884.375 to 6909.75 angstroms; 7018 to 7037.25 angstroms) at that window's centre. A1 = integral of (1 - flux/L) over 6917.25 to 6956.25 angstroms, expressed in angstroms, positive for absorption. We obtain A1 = 0.4 angstroms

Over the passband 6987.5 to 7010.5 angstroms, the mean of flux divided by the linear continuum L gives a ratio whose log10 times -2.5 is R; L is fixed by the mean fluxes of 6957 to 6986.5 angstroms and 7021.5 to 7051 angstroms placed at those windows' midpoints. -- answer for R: 0.026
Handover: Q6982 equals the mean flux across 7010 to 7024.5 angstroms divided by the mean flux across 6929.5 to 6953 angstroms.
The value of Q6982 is 1.08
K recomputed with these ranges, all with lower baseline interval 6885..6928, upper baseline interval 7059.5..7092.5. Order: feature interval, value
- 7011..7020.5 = -0.03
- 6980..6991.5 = 0.08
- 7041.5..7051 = -0.05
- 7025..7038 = -0.03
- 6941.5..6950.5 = 0.14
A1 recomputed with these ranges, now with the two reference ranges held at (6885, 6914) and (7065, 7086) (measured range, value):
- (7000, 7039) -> -1.2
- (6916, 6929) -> -1.2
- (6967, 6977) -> -0.7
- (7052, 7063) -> 1.0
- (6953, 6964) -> -0.3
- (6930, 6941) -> 0.0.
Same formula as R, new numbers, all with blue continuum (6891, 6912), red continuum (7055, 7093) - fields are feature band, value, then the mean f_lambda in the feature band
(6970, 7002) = -0.01 mag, 1.78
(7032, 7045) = -0.09 mag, 1.91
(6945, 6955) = 0.06 mag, 1.68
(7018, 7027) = 0.00 mag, 1.76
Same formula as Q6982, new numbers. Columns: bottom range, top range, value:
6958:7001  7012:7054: 1.01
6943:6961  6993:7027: 1.06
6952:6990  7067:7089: 0.99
